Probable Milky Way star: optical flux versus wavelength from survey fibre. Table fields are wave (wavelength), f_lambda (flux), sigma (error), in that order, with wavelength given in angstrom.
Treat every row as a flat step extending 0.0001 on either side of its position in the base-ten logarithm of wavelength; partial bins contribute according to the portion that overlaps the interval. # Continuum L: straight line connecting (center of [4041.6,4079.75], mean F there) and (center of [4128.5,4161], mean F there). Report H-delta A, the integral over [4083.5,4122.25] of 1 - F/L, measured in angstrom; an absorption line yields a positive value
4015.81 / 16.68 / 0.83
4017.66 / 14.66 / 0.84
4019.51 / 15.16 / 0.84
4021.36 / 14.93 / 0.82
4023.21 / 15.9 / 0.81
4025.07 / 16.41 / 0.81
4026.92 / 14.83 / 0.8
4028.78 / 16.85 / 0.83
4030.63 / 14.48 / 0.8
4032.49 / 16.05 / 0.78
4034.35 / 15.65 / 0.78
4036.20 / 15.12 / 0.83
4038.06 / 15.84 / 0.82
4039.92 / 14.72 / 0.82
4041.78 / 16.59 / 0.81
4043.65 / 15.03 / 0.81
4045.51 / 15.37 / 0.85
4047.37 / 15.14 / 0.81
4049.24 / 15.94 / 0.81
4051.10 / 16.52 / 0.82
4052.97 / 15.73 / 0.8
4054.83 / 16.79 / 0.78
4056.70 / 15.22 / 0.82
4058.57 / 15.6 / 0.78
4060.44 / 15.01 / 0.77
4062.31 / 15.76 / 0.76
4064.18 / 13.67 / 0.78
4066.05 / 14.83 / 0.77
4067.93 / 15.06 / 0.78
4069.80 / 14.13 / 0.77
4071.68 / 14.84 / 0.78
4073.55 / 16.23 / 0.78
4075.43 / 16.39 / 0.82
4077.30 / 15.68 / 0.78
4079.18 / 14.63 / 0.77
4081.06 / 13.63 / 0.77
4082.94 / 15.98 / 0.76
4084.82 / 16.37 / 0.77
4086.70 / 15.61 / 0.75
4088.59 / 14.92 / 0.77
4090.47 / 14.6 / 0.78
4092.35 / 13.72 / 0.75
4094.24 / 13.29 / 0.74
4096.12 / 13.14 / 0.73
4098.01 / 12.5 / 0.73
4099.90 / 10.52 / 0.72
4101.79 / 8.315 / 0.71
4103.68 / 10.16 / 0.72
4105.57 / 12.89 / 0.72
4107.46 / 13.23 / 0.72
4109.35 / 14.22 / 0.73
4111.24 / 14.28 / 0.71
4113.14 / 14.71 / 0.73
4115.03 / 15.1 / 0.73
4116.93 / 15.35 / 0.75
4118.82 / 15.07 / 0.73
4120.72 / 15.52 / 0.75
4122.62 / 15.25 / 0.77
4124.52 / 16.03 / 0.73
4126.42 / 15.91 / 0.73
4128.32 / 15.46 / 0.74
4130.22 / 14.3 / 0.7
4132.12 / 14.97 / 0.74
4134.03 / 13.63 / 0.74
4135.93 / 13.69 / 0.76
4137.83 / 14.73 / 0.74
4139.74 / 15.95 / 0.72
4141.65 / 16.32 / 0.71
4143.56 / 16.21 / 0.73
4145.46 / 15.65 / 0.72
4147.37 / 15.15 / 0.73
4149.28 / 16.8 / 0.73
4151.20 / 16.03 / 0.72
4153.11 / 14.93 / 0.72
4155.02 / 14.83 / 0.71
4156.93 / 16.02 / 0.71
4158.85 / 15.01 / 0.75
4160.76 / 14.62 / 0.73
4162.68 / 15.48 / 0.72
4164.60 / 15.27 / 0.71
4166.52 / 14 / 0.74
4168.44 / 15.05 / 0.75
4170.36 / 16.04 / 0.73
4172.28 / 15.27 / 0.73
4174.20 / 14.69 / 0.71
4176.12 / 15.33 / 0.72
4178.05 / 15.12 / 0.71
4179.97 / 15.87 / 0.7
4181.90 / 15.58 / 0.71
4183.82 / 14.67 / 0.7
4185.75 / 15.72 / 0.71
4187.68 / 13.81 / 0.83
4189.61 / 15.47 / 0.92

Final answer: 4.1 angstrom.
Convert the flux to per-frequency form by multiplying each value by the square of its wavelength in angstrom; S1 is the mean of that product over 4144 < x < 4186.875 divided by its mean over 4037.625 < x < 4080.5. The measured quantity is 1.05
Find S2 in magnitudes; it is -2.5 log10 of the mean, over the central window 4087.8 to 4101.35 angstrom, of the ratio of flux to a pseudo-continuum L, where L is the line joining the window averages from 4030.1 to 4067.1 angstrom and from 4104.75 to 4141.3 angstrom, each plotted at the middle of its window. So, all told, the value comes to 0.16 mag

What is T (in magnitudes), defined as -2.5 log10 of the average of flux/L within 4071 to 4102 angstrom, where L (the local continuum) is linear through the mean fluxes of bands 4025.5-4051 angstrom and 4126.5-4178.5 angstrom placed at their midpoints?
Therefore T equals 0.084 mag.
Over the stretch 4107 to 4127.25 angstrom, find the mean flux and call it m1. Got 15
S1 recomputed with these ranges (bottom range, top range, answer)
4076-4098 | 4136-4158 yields 1.10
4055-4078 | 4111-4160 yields 1.04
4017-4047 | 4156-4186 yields 1.05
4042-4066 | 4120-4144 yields 1.02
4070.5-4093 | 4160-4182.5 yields 1.04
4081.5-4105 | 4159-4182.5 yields 1.19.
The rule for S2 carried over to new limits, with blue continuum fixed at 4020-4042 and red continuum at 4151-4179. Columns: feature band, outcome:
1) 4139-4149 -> -0.05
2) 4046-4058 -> -0.02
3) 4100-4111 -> 0.28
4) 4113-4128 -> -0.01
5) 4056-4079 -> 0.02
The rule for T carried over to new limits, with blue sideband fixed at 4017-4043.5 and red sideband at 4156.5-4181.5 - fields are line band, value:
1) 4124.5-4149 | 0.00 mag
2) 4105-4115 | 0.10 mag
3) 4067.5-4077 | 0.00 mag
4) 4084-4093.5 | 0.03 mag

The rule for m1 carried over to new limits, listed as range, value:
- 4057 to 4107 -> 14.1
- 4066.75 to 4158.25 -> 14.6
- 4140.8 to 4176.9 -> 15.4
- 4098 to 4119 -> 13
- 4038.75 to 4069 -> 15.4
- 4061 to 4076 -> 15.1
